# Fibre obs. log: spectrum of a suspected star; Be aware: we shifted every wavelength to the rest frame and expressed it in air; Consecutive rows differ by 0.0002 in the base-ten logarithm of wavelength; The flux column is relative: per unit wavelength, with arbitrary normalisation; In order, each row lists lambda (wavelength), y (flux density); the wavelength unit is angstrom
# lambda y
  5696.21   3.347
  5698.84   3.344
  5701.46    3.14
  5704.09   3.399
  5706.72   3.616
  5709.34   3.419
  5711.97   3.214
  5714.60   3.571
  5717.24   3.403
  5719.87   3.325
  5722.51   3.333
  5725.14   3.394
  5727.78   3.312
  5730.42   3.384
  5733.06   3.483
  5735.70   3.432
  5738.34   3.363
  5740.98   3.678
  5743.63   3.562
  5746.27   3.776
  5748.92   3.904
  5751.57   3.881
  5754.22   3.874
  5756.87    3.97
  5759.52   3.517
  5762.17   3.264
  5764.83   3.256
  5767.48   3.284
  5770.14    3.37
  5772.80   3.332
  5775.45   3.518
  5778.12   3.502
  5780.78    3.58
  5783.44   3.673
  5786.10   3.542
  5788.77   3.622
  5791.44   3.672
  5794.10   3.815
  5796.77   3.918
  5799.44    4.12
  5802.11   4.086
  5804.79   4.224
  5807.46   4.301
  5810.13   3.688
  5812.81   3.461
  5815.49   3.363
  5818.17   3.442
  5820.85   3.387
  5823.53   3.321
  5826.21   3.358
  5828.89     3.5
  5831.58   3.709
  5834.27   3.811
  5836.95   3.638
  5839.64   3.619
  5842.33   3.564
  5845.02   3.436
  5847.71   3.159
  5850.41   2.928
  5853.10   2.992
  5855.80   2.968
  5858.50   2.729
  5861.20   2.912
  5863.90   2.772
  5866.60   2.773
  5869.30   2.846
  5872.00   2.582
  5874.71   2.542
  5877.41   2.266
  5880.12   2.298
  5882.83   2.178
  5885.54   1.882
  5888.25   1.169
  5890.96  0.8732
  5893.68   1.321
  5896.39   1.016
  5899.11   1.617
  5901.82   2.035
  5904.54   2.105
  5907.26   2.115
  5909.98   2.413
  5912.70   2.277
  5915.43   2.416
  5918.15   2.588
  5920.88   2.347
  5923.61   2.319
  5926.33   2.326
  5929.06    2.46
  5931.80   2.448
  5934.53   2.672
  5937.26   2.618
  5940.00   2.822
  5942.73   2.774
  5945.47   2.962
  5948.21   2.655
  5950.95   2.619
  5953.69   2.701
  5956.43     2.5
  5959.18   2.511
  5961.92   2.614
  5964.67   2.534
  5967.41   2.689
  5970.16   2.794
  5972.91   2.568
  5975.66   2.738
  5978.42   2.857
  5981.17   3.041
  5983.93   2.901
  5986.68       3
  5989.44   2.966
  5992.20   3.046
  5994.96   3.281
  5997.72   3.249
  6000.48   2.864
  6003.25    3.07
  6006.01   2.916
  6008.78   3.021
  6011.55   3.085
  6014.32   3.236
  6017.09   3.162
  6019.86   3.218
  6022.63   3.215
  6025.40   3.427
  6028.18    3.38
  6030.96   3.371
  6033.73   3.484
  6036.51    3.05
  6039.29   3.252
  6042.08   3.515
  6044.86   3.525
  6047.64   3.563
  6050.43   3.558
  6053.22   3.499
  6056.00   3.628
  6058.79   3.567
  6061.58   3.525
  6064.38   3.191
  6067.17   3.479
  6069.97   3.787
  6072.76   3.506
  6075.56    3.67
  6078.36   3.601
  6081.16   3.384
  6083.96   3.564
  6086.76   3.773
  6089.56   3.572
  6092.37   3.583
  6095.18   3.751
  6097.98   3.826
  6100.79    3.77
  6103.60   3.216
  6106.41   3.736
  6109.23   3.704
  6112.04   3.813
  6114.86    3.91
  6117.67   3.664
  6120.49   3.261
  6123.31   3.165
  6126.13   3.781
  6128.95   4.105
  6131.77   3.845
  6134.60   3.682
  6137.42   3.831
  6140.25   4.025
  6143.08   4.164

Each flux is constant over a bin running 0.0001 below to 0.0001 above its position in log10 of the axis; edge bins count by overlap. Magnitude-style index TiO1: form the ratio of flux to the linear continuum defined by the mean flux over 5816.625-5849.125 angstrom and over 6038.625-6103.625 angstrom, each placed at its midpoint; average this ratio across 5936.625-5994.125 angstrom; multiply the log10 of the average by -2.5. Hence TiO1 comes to 0.27 mag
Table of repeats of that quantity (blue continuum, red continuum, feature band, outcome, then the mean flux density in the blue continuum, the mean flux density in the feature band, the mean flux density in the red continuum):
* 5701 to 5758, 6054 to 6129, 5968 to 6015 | 0.20 mag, 3.52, 2.97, 3.6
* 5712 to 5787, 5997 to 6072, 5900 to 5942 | 0.38 mag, 3.51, 2.4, 3.33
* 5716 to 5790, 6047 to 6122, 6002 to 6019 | 0.16 mag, 3.52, 3.09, 3.6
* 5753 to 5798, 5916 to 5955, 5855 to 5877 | 0.10 mag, 3.57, 2.74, 2.59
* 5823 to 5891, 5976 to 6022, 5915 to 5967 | 0.16 mag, 2.87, 2.58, 3.05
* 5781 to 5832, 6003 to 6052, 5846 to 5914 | 0.49 mag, 3.69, 2.28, 3.29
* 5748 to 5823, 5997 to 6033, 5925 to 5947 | 0.26 mag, 3.66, 2.64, 3.18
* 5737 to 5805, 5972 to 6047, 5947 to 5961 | 0.25 mag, 3.66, 2.6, 3.14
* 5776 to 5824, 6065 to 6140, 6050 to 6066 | 0.05 mag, 3.71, 3.49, 3.65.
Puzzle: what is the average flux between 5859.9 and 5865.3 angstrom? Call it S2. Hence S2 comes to 2.84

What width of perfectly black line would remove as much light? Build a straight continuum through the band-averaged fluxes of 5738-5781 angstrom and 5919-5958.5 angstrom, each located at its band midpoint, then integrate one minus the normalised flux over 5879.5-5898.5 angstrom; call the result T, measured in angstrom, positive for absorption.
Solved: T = 9.0 angstrom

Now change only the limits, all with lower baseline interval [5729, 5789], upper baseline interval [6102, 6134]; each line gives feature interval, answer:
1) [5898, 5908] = 4.5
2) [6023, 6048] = 1.7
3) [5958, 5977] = 5.1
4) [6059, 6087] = 0.8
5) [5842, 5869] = 4.4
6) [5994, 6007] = 2.0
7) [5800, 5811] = -1.6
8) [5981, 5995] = 2.3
